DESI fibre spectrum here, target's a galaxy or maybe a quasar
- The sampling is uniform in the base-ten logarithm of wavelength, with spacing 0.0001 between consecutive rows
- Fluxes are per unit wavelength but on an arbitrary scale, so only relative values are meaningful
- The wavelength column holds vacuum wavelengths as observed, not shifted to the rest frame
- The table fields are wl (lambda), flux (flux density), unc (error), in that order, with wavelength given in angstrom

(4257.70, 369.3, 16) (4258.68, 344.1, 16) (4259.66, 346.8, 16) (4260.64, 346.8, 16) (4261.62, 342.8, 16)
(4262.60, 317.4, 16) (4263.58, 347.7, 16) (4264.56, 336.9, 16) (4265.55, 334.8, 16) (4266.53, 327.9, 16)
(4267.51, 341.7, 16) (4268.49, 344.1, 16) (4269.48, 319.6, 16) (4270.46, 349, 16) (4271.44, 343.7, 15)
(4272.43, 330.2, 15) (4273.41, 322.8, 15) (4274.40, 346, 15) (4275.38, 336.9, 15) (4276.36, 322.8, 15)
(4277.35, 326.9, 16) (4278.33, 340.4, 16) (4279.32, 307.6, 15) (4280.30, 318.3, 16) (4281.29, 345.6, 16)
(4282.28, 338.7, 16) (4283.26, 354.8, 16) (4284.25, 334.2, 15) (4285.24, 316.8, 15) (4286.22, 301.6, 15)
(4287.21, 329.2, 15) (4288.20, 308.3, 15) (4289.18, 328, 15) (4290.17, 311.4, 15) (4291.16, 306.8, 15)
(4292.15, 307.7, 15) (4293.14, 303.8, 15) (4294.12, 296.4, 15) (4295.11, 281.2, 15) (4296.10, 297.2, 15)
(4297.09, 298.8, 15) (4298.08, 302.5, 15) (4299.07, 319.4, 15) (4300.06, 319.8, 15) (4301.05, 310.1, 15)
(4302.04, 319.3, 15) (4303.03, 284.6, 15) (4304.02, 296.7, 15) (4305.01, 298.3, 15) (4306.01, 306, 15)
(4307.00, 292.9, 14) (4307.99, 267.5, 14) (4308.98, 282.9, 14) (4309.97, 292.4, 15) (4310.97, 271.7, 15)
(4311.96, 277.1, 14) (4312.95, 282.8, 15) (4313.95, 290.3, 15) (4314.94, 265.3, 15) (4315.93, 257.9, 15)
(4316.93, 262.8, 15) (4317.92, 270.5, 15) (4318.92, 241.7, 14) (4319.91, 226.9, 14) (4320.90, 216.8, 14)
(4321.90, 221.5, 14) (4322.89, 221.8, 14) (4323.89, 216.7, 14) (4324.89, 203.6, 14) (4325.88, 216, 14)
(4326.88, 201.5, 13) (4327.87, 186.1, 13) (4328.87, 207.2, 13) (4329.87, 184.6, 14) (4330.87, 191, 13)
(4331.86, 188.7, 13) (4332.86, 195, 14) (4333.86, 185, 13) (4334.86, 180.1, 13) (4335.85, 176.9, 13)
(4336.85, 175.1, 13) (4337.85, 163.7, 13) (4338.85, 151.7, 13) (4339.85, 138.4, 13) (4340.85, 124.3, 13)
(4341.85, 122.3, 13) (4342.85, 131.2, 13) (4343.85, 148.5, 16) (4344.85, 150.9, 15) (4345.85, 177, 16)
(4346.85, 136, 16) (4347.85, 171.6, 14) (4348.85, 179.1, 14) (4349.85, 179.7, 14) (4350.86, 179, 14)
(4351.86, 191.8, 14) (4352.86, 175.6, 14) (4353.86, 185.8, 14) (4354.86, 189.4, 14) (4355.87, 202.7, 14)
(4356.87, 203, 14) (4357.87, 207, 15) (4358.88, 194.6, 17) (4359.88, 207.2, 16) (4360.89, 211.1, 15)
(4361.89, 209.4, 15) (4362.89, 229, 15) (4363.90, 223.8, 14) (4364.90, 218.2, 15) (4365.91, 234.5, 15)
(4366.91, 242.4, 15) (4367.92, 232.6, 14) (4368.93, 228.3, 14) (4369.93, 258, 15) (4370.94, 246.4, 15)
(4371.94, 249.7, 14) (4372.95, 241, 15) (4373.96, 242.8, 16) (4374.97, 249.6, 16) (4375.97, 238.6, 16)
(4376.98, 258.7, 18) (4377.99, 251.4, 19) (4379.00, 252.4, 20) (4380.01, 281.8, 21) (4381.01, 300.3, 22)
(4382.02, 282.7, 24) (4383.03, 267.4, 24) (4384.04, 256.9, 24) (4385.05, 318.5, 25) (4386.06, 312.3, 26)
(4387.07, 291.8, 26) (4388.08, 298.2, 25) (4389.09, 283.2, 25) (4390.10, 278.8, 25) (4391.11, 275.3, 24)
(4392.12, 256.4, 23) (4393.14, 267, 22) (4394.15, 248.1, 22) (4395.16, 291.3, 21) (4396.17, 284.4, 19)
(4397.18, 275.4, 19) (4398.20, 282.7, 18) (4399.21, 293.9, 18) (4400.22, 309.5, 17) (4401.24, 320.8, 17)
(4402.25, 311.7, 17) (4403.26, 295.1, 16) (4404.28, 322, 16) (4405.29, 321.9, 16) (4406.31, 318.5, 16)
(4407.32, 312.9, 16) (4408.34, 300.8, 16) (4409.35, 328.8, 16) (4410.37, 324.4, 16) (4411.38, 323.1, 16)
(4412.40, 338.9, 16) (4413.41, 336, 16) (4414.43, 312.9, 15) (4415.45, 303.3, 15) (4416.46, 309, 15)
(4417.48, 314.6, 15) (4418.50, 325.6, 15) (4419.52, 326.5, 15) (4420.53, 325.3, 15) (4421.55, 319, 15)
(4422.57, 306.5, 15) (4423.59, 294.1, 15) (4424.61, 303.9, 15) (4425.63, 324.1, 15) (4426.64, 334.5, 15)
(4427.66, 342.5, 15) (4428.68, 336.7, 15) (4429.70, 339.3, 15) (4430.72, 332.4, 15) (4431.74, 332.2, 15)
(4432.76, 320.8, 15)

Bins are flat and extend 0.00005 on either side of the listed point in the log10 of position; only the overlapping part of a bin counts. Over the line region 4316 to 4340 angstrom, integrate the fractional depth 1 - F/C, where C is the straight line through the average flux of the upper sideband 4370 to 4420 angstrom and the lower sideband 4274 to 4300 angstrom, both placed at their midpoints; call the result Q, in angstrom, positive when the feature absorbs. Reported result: 8.19 angstrom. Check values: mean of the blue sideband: 318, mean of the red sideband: 290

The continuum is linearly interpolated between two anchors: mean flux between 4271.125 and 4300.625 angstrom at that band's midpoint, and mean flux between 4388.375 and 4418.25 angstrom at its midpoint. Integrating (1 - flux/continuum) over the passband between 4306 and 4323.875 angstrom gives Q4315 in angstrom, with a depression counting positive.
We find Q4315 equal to 3.1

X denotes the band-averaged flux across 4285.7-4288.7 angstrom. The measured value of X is 314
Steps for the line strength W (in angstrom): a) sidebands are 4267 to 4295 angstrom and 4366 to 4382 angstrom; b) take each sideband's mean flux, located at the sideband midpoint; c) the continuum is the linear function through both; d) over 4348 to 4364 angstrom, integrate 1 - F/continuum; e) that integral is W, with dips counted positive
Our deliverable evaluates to 4.2 angstrom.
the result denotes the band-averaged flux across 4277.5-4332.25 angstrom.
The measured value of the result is 279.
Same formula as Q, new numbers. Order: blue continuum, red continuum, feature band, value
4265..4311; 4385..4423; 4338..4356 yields 8.6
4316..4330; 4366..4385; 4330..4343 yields 3.7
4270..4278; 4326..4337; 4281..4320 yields -4.5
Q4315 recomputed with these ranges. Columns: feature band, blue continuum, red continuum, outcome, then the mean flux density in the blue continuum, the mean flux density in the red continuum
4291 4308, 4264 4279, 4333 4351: -2.4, 335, 160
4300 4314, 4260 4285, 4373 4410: 1.2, 335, 285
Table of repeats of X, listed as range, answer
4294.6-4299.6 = 300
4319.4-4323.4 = 222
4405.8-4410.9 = 317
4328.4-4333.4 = 193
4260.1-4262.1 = 345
